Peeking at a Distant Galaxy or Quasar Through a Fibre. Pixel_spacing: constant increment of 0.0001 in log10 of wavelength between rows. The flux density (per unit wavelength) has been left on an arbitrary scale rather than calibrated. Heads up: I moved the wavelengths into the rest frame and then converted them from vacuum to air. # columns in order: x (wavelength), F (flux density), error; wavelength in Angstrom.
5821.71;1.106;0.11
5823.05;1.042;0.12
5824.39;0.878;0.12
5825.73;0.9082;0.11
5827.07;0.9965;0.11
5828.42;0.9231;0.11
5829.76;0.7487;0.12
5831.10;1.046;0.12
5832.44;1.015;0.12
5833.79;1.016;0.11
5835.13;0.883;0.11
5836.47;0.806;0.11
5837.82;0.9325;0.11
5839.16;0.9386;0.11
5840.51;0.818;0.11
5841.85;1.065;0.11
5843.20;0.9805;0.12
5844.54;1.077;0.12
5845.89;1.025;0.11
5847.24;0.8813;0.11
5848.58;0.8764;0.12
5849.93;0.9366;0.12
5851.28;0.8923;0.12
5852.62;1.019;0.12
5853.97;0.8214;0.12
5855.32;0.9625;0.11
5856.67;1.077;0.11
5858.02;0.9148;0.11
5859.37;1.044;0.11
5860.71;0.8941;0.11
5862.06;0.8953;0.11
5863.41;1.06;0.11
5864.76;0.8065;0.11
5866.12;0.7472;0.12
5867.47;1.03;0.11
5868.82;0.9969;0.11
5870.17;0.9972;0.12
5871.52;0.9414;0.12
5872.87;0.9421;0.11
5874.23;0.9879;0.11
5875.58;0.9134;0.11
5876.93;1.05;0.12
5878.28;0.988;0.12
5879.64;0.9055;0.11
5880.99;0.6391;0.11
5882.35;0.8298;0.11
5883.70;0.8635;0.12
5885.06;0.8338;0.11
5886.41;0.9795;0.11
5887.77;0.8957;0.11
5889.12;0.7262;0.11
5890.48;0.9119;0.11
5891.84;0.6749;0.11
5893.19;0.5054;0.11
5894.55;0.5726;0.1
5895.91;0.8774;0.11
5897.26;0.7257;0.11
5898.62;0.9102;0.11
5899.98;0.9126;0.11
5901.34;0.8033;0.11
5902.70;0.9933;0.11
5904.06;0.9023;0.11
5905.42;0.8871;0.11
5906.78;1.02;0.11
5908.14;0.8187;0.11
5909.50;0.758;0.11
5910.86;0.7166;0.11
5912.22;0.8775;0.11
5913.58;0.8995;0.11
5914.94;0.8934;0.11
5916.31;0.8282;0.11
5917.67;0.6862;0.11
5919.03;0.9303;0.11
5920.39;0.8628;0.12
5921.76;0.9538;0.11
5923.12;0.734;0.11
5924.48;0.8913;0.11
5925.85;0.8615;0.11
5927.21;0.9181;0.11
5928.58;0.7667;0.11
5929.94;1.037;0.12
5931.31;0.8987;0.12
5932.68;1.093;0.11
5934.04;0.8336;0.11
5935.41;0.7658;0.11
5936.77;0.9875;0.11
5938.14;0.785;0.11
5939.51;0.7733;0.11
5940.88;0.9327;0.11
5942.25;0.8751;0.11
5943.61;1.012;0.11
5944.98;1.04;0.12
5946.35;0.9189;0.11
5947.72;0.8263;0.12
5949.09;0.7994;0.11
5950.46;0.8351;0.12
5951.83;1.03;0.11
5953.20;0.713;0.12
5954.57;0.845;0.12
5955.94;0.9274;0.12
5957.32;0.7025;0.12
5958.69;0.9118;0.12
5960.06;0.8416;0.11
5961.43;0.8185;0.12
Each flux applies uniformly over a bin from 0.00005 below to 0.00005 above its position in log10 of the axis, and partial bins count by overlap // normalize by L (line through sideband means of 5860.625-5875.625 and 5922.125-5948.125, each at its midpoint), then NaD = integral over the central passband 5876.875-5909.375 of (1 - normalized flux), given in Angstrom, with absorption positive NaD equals 2.9 Angstrom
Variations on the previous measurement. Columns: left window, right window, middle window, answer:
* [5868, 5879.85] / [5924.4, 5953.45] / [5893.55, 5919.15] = 2.63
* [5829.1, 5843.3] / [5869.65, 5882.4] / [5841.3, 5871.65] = -0.90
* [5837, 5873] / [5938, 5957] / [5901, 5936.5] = 1.07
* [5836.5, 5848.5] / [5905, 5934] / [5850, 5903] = 1.85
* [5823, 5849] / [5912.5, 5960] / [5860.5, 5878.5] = -0.54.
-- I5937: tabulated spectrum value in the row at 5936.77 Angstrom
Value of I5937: 0.9875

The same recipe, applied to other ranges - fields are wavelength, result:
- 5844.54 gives 1.077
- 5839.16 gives 0.9386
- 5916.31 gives 0.8282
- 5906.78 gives 1.02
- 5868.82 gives 0.9969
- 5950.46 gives 0.8351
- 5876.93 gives 1.05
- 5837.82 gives 0.9325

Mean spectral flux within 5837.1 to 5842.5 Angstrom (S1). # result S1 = 0.937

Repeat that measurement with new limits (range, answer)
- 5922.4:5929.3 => 0.837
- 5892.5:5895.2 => 0.54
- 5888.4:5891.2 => 0.818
